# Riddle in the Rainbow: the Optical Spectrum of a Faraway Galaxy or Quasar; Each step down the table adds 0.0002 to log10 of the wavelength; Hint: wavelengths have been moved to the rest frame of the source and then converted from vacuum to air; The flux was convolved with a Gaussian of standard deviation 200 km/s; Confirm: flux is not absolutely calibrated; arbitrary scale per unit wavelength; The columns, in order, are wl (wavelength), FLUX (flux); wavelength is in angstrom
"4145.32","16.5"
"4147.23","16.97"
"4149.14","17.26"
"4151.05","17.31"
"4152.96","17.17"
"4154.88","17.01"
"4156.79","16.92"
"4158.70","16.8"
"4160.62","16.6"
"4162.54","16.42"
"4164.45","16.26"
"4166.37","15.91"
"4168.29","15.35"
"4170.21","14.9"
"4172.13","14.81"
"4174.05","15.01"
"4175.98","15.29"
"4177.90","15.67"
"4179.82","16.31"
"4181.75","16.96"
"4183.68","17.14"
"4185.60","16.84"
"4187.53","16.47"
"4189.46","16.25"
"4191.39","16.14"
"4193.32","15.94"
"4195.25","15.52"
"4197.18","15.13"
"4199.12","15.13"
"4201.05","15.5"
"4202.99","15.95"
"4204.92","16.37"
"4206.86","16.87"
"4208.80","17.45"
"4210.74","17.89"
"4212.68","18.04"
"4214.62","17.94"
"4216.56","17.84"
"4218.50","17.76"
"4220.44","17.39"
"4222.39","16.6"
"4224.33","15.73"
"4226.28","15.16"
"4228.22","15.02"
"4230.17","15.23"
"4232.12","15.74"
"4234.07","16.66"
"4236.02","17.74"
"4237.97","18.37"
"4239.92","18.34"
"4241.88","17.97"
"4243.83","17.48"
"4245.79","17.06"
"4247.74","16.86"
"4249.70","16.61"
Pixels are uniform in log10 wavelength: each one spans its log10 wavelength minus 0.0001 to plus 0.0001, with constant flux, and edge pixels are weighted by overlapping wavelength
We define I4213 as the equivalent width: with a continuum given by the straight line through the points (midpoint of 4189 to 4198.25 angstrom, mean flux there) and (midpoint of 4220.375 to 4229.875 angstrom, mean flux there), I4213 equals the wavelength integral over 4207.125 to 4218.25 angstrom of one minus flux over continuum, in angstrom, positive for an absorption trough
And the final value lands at -1.4 angstrom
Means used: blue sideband 15.8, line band 17.8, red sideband 15.8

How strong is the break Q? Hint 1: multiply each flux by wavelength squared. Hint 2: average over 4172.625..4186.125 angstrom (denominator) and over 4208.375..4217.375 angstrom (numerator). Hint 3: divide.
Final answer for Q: 1.13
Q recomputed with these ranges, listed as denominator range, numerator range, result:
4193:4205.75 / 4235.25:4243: 1.18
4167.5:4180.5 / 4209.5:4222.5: 1.18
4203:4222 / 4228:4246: 0.99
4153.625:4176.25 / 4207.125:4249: 1.10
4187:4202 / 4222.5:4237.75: 1.04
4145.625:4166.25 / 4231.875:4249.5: 1.08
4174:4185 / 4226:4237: 1.01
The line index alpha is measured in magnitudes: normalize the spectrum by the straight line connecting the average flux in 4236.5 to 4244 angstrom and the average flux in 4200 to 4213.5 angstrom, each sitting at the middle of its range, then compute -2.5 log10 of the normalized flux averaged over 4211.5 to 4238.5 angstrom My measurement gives 0.05 mag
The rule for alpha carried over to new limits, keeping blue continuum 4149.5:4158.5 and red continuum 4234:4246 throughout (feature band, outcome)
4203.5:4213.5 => 0.02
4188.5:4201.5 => 0.11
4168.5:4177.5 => 0.15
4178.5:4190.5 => 0.05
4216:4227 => 0.06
